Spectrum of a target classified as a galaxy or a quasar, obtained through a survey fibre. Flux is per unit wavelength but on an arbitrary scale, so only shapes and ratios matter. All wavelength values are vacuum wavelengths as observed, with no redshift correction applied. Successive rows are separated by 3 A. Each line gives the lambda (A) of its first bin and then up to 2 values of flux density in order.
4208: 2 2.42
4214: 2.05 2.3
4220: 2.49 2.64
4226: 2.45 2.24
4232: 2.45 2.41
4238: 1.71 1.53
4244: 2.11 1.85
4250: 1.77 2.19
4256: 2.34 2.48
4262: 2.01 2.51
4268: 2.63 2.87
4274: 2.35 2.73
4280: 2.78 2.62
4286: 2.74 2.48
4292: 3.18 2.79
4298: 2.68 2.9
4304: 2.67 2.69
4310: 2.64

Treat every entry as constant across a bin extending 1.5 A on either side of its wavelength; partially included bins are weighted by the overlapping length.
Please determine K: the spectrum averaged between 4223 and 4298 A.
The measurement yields 2.4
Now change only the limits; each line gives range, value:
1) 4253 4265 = 2.29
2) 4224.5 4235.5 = 2.39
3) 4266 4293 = 2.7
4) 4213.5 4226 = 2.41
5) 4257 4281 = 2.54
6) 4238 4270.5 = 2.14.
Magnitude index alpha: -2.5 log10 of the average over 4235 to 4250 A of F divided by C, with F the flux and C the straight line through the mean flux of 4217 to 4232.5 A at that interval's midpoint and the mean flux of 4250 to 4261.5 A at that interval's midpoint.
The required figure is 0.24 mag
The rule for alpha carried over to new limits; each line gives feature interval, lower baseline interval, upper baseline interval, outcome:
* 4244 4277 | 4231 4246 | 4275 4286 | 0.03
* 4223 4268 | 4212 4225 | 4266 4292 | 0.15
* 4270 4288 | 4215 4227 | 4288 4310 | 0.01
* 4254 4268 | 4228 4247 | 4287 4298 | 0.00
